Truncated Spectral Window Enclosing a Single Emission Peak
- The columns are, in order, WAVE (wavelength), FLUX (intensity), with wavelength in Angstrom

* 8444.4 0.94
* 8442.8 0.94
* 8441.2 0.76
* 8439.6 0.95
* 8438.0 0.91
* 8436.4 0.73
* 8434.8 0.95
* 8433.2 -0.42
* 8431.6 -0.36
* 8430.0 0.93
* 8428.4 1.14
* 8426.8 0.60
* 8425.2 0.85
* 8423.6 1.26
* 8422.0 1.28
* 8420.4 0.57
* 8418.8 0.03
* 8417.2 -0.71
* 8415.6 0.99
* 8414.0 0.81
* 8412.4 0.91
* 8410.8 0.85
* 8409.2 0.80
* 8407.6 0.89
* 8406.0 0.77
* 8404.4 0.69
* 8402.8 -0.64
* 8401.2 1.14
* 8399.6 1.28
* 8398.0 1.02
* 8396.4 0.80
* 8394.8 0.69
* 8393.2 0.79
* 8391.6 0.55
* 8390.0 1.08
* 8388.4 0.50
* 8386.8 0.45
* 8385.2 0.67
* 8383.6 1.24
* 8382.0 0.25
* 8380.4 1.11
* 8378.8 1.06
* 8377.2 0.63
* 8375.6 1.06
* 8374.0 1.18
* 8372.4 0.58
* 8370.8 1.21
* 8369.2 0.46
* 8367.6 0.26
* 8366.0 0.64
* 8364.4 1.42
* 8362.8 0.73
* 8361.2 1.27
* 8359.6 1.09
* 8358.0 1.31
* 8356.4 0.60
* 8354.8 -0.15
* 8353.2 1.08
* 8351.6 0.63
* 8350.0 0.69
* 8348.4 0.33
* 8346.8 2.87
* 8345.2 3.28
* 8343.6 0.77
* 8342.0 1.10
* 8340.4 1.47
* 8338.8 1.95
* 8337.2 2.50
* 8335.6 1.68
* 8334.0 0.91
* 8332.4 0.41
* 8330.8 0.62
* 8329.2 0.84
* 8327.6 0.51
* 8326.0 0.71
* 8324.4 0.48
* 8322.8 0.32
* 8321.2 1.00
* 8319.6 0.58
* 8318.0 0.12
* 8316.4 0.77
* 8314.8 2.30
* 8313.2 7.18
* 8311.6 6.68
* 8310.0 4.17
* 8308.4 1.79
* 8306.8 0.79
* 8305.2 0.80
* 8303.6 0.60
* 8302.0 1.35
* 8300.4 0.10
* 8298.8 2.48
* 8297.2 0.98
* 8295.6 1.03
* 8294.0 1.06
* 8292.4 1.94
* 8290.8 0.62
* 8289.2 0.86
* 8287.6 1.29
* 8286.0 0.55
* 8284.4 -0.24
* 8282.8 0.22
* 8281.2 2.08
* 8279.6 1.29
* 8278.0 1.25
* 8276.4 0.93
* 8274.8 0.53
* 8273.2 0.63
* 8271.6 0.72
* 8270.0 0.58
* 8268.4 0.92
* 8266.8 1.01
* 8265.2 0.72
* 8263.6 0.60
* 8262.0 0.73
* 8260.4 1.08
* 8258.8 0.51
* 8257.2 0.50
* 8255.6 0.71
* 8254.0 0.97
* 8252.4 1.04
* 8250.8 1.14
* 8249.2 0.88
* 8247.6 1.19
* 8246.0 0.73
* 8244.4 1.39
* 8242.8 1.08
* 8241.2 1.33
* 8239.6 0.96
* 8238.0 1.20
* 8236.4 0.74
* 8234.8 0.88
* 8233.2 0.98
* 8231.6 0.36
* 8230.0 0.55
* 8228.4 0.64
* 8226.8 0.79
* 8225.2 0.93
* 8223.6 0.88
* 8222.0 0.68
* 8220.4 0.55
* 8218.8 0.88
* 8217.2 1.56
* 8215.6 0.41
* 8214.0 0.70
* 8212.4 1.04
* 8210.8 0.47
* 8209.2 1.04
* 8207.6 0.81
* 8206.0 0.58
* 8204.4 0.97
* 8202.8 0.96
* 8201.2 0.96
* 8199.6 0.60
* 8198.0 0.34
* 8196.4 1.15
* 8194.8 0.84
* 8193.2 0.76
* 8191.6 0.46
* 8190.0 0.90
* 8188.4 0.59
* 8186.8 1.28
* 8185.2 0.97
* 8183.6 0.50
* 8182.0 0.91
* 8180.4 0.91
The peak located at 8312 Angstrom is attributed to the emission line H-alpha 6563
